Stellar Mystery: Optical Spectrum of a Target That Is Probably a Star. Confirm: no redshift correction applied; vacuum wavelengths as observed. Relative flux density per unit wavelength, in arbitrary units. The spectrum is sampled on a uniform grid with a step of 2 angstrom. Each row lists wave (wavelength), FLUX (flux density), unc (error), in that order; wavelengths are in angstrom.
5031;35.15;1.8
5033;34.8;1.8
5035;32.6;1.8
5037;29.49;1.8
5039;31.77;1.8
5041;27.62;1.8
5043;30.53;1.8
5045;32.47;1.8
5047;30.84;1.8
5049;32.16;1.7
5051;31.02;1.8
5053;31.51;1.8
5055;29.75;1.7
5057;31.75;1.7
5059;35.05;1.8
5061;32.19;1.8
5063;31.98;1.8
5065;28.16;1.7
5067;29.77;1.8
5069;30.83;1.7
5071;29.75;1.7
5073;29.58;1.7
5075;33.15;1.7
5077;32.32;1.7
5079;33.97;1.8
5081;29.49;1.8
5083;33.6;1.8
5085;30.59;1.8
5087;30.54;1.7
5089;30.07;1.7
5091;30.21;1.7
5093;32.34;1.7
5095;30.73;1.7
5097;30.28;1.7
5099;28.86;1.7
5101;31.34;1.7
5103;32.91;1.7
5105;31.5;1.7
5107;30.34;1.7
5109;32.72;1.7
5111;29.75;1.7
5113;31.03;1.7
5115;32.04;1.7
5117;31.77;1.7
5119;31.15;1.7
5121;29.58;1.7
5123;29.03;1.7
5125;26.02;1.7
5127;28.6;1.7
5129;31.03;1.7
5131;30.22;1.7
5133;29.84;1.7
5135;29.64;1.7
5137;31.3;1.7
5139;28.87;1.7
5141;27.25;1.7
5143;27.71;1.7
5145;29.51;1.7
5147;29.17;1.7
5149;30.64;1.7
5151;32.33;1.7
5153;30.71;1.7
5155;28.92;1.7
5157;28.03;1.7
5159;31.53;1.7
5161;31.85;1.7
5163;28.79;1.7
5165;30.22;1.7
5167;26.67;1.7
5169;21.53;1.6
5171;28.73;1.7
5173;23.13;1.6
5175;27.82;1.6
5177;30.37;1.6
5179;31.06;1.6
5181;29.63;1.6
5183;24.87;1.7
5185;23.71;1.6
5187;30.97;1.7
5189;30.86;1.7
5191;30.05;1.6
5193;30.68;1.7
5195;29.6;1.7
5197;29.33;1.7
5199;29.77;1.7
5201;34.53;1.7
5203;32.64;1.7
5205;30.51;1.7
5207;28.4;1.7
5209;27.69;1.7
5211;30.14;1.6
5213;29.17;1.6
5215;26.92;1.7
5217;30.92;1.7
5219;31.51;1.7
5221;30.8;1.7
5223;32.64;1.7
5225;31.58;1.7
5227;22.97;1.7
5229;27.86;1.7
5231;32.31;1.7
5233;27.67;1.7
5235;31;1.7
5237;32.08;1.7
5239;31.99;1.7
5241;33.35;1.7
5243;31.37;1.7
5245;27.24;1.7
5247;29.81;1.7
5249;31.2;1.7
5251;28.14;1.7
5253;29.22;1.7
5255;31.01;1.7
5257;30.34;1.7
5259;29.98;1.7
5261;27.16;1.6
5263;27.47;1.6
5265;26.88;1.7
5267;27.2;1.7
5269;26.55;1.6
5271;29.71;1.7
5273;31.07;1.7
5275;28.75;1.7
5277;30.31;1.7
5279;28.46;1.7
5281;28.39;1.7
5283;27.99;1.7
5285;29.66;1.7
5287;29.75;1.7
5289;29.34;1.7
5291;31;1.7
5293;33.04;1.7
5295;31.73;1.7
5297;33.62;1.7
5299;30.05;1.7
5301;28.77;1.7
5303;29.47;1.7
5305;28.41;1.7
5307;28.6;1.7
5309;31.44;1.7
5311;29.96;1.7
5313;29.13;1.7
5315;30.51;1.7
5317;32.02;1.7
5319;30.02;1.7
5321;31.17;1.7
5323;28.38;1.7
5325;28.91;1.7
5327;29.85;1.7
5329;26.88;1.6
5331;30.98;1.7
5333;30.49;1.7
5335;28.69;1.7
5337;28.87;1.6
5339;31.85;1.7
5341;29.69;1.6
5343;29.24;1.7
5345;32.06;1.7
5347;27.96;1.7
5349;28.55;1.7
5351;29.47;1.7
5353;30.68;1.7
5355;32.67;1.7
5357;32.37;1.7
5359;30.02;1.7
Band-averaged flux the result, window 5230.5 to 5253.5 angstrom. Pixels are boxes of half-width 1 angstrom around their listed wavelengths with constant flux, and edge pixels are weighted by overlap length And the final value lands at 30.4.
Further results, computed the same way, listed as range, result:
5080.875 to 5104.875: 31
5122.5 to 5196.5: 28.9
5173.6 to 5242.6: 29.8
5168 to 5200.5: 28.4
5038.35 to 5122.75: 31.1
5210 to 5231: 29.6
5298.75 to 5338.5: 29.7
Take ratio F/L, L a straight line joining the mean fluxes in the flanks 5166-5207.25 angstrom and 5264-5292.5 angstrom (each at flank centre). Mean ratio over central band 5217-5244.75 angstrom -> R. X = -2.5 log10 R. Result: -0.06 mag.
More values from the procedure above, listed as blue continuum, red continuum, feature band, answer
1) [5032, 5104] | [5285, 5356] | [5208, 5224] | 0.02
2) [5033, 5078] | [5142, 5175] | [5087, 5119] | -0.04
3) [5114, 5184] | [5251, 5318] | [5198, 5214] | -0.04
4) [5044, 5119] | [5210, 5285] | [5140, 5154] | 0.03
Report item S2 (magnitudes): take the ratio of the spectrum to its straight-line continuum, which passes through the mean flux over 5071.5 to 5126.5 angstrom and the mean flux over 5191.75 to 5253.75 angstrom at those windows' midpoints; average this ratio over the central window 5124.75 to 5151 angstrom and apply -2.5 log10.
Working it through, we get 0.04 mag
